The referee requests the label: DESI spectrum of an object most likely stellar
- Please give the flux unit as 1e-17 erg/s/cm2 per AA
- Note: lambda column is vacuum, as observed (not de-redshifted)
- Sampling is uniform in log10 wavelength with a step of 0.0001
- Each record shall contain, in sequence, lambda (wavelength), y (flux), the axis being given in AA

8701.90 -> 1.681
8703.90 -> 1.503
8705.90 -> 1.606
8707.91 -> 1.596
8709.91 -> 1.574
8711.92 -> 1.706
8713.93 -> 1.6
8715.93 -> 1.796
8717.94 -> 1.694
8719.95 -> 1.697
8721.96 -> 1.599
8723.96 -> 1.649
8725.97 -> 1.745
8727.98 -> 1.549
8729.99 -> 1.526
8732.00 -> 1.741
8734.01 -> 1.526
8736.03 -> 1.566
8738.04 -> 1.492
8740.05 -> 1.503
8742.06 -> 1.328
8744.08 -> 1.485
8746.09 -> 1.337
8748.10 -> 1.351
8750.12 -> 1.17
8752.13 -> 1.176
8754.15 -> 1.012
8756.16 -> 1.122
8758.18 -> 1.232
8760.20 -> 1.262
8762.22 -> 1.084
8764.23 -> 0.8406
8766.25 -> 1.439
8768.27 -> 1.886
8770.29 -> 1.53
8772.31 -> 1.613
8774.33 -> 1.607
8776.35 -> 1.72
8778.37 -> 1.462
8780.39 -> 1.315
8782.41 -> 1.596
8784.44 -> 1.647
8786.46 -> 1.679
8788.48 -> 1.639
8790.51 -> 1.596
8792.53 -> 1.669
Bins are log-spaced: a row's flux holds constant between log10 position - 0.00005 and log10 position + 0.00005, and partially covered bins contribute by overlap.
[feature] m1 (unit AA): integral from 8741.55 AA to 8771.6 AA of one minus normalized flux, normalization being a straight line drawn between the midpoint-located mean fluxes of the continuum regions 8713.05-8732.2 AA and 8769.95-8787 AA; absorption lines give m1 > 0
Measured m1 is 6.0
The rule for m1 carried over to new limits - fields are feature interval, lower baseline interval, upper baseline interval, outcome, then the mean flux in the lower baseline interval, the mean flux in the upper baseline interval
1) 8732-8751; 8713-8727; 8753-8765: -1.02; 1.68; 1.1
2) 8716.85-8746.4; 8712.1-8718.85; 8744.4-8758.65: -1.79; 1.7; 1.21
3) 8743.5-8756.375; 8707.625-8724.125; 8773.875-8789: 3.06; 1.66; 1.58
